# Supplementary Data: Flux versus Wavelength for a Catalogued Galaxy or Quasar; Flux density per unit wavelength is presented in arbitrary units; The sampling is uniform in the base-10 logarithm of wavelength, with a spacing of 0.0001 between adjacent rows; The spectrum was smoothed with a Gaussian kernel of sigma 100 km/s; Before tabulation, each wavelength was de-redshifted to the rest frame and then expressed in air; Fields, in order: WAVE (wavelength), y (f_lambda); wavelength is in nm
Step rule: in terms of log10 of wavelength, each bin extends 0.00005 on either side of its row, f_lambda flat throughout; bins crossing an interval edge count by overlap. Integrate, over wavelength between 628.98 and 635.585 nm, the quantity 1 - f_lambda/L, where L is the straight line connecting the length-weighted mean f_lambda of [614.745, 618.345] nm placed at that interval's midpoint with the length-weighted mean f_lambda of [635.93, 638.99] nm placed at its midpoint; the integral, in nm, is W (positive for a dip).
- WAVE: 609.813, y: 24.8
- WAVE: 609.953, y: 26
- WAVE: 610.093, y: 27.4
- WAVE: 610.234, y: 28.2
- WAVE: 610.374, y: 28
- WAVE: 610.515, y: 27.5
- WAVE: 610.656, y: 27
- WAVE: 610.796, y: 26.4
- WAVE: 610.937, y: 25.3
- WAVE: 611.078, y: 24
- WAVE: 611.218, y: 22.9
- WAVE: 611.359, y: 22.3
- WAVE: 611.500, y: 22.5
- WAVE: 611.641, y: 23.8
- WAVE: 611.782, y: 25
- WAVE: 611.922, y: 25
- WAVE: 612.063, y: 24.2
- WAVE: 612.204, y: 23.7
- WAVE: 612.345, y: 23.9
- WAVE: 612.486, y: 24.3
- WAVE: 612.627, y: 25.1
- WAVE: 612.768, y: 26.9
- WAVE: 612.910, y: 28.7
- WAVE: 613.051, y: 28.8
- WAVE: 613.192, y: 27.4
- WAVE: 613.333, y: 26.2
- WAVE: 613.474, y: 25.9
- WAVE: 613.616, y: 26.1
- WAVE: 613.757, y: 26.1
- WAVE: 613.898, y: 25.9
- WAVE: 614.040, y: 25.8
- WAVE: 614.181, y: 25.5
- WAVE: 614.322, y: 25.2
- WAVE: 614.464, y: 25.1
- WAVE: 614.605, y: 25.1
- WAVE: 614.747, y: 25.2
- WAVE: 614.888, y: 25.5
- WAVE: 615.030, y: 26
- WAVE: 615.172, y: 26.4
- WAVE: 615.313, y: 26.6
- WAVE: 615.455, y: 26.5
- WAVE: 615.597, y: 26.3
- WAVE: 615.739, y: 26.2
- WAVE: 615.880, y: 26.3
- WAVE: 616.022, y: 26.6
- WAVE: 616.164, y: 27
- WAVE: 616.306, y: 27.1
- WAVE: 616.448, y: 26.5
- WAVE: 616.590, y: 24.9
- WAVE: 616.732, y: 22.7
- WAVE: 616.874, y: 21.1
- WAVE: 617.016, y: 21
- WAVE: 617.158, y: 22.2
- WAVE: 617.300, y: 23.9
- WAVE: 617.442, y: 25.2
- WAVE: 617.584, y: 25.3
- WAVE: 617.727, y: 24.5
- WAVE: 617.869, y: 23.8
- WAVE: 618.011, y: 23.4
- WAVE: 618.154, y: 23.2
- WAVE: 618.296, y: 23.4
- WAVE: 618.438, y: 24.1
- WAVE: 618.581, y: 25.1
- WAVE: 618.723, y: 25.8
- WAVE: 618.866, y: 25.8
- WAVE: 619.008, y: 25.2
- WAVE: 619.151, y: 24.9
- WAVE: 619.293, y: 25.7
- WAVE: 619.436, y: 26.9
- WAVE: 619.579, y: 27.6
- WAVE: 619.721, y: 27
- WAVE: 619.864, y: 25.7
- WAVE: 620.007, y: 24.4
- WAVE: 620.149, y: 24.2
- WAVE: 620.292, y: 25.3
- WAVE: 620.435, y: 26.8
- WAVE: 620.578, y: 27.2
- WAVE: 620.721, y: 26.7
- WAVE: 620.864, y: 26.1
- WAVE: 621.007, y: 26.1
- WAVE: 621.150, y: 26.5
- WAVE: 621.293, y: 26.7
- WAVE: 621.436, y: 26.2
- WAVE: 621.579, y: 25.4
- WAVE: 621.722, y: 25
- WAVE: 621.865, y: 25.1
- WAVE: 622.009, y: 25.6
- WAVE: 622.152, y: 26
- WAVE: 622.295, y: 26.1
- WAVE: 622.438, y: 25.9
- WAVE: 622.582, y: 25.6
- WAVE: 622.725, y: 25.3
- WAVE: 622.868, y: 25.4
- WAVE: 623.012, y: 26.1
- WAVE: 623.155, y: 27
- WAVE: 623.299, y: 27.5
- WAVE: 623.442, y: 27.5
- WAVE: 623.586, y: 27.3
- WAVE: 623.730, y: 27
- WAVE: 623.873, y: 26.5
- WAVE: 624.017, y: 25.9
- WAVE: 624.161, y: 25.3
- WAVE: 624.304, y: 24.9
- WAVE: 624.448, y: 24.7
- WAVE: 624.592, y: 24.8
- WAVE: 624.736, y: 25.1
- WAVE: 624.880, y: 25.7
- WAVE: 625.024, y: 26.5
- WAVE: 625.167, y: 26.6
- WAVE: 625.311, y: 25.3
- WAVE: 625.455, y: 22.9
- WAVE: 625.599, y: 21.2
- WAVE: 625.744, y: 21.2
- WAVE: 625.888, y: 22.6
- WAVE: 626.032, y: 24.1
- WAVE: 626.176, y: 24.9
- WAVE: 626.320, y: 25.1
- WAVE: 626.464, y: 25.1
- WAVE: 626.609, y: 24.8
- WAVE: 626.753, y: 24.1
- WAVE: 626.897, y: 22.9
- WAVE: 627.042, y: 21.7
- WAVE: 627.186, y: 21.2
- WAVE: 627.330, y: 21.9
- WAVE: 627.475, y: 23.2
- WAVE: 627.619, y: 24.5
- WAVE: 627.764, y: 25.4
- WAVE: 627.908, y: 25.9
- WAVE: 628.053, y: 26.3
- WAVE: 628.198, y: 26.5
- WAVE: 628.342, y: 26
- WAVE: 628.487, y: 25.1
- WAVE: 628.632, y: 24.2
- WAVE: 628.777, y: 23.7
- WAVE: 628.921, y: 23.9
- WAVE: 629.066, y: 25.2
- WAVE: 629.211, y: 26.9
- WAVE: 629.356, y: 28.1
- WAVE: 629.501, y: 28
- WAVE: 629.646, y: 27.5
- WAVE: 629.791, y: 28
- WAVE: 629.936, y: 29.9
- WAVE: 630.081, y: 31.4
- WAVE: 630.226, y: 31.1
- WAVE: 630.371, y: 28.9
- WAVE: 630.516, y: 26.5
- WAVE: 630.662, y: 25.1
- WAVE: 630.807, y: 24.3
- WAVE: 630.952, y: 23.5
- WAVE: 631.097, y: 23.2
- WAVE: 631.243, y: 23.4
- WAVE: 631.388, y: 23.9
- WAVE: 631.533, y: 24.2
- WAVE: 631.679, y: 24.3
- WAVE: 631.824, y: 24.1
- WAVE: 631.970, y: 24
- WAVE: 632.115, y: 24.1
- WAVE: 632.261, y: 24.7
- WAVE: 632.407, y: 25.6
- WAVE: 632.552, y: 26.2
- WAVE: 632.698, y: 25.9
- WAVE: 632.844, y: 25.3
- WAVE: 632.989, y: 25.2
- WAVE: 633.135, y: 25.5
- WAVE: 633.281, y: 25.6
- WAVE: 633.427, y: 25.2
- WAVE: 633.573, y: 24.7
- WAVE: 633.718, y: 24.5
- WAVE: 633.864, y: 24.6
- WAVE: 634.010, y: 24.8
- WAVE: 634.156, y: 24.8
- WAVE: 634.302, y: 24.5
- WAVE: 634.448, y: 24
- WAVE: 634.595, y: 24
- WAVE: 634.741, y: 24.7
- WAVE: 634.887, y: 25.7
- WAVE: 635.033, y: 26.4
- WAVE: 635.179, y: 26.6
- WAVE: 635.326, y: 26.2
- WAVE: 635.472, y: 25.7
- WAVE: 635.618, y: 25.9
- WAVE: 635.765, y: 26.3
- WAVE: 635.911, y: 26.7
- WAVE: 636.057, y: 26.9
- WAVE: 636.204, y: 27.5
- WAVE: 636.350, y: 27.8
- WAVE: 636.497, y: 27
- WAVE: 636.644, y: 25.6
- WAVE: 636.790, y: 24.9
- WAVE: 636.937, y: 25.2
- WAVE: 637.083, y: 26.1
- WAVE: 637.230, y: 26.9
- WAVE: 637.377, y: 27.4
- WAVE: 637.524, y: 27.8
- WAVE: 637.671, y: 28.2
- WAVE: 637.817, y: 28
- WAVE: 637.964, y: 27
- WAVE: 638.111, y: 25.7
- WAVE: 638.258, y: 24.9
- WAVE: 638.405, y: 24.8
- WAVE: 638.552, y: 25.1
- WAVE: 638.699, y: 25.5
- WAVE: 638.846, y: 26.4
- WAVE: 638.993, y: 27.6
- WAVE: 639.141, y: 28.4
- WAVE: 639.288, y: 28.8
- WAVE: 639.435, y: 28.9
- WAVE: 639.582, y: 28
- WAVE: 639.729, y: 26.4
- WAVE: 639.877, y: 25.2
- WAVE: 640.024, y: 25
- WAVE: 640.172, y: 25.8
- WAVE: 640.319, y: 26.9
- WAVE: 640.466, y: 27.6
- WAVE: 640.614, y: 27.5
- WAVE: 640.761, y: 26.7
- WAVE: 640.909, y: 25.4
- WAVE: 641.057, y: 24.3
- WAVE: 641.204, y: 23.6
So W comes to 0.098 nm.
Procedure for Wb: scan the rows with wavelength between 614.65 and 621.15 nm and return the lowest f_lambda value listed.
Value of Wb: 21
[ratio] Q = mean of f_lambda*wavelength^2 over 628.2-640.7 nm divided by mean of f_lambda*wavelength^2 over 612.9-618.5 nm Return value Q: 1.09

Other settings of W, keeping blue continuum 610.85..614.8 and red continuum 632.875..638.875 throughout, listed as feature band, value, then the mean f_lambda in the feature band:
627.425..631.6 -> -0.05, 26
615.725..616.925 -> 0.00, 25.4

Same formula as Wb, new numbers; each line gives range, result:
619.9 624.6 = 24.2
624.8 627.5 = 21.2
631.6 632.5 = 24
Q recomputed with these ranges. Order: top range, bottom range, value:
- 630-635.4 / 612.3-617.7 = 1.05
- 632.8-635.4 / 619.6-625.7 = 1.01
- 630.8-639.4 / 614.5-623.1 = 1.06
